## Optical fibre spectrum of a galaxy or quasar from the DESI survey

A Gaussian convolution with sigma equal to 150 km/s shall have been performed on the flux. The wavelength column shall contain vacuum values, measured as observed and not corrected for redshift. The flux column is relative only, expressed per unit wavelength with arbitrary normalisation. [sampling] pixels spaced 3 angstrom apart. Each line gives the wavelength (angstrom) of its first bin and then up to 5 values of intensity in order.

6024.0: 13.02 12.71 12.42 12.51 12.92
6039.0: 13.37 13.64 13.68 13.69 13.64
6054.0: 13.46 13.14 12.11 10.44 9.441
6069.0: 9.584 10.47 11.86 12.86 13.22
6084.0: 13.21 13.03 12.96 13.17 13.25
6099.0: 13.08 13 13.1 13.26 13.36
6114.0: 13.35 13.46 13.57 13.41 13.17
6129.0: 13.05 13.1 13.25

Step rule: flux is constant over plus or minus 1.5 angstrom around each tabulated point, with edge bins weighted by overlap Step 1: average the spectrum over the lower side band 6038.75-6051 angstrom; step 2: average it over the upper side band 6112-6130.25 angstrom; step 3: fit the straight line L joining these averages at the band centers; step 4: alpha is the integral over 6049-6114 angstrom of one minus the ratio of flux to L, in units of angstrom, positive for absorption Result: 4.8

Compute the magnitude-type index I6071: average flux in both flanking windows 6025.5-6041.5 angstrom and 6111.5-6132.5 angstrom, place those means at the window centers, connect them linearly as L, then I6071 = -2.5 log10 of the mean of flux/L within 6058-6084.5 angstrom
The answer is 0.143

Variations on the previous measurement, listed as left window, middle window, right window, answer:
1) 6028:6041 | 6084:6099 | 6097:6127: 0.004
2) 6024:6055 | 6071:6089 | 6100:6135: 0.060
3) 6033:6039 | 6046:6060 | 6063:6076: -0.153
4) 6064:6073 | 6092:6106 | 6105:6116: -0.067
